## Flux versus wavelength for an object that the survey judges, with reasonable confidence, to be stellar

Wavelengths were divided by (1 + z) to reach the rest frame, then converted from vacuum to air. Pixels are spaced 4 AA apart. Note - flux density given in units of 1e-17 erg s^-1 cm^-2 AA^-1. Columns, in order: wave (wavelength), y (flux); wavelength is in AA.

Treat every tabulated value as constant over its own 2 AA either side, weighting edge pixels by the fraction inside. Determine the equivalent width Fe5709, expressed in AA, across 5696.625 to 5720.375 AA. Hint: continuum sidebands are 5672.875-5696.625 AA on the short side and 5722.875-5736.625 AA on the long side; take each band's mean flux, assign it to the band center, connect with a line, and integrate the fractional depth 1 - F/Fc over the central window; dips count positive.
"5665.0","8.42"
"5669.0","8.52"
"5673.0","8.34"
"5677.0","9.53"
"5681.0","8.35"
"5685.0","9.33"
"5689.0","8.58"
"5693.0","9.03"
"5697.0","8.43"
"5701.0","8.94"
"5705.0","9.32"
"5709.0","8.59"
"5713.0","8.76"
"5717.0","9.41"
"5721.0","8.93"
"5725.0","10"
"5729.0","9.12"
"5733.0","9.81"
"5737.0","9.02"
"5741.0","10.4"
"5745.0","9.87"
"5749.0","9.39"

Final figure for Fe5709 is 0.8 AA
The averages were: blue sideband 8.87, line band 8.94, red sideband 9.56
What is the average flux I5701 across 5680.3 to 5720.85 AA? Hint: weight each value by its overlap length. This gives 8.89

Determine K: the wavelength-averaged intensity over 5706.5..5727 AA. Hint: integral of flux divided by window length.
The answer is 9.14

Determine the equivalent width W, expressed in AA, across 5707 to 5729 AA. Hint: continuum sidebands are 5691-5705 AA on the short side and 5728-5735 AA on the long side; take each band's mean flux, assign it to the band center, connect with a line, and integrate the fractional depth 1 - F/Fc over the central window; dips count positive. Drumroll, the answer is 0.3 AA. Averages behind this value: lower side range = 8.87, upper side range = 9.51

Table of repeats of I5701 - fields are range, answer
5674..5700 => 8.86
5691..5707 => 8.93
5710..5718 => 8.98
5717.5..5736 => 9.44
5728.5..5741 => 9.51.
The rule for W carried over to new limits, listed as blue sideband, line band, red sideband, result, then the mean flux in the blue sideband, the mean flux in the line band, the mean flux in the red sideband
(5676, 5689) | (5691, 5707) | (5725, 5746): 0.44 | 8.96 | 8.93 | 9.67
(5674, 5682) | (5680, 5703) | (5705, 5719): 0.41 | 8.94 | 8.8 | 8.98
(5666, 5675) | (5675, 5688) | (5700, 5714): -0.69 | 8.43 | 9.03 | 8.91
